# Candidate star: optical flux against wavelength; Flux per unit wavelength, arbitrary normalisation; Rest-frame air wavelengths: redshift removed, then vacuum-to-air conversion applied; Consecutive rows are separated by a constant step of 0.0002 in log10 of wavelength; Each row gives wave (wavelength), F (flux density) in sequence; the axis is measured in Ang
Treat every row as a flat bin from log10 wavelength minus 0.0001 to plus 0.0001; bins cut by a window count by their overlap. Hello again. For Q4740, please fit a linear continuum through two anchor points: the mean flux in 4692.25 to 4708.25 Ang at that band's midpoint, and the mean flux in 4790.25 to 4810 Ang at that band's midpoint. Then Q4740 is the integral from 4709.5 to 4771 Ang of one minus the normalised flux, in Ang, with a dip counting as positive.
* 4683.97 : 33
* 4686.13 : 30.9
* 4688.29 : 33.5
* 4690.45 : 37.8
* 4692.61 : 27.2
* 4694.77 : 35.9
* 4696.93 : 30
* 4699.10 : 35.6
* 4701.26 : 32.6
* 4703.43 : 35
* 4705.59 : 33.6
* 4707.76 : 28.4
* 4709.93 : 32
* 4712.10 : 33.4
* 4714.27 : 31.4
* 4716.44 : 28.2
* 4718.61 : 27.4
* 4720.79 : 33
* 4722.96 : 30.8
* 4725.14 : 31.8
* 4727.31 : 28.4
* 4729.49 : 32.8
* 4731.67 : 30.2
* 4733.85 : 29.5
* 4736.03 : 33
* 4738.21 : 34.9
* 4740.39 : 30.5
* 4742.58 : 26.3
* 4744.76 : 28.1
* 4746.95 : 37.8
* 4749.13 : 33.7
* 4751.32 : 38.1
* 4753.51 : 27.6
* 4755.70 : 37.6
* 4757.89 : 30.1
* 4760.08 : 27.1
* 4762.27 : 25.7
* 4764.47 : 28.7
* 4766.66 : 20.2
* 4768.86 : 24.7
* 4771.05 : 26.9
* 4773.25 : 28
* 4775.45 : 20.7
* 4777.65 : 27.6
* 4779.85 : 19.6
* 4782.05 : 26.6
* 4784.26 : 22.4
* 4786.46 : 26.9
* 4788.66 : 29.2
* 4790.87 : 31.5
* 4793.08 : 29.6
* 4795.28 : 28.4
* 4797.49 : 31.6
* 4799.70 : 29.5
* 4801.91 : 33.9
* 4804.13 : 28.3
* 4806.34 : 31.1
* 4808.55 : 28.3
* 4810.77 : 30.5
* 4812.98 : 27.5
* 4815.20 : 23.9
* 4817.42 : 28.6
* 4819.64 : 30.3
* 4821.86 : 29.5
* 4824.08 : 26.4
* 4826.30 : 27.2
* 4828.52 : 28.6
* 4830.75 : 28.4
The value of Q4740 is 2.5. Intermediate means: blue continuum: 32.7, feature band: 30.4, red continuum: 30.2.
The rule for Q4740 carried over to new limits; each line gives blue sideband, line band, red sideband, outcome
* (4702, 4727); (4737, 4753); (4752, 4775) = -2.0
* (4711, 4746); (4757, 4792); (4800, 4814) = 4.9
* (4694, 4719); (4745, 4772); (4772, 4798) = -1.2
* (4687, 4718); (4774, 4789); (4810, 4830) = 2.5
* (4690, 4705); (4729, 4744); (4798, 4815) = 0.5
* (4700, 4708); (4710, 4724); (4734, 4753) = 0.8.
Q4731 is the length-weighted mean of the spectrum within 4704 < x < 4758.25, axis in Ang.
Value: 31.6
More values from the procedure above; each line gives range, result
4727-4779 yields 29.5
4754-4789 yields 26.3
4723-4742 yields 31.2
